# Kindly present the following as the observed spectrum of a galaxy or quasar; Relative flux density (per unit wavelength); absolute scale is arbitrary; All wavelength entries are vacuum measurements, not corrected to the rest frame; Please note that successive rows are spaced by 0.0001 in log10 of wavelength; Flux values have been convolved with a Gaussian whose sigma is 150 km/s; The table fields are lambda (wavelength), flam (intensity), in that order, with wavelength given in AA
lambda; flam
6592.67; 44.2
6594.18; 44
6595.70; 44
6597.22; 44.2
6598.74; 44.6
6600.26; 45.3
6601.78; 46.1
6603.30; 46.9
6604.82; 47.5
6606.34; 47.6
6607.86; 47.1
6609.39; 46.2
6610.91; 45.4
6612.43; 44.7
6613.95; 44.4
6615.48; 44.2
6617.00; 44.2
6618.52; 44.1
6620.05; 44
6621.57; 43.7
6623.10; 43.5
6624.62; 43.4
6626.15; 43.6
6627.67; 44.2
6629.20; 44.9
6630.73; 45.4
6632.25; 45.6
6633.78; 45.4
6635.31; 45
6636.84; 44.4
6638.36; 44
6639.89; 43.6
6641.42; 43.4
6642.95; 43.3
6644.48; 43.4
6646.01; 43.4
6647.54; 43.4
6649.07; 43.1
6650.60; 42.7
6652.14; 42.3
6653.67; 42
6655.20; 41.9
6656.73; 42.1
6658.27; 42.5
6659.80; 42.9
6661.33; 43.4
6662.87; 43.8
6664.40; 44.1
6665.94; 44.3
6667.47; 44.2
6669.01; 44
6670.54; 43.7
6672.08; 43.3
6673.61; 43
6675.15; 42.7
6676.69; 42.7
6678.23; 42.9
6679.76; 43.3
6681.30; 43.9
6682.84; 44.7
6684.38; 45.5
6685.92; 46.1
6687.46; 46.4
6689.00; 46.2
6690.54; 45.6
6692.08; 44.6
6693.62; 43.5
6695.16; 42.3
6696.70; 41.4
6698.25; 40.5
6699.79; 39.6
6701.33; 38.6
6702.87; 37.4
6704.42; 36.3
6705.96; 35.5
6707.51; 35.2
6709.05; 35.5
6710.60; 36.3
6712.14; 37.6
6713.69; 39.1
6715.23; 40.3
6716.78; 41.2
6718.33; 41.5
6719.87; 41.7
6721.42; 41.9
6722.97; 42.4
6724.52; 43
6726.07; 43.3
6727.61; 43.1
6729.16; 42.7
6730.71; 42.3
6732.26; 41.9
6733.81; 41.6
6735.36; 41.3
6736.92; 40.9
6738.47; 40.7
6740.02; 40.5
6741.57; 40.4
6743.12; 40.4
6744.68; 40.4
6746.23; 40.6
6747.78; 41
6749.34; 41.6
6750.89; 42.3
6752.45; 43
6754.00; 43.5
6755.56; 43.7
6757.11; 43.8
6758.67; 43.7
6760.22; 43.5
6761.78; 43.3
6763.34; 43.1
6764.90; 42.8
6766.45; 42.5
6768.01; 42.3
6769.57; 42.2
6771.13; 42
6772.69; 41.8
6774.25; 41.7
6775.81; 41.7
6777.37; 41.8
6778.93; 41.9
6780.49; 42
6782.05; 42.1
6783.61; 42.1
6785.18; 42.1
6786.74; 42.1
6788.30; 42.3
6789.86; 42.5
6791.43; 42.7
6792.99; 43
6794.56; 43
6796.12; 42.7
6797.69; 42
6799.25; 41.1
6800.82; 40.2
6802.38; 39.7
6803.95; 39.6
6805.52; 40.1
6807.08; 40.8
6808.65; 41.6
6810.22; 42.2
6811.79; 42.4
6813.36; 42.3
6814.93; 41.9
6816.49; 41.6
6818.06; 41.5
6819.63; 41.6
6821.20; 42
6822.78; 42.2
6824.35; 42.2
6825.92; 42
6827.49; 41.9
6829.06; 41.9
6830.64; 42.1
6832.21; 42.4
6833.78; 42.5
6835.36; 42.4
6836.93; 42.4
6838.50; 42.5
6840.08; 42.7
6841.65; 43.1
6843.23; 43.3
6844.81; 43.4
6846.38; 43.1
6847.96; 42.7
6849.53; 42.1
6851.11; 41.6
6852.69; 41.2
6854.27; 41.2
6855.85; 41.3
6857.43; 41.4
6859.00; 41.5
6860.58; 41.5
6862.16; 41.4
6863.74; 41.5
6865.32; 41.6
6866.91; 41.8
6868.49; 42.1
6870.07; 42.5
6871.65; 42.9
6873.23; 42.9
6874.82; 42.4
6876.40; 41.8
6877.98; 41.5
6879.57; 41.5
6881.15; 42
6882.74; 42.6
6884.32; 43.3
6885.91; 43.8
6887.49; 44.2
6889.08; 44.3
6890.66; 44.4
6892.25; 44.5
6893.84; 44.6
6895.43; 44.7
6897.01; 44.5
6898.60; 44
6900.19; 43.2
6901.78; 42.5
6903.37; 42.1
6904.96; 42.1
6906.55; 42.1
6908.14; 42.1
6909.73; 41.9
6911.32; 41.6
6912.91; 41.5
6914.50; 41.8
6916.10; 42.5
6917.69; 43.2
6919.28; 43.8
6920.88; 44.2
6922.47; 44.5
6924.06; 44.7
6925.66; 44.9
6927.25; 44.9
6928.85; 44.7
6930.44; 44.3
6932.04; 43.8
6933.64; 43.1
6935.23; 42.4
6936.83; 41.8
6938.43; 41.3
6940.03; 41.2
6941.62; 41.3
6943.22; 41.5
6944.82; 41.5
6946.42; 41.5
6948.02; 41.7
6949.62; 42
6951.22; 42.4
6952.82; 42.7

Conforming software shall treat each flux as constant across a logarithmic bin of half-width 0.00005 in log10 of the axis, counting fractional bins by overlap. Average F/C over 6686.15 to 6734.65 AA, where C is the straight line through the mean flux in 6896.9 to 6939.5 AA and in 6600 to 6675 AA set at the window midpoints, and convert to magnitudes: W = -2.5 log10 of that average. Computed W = 0.07 mag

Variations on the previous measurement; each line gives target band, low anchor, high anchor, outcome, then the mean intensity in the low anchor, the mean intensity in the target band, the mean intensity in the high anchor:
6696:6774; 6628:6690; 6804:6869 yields 0.05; 43.8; 41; 41.9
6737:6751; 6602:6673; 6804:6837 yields 0.05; 44.1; 40.8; 41.8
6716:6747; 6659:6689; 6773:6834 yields 0.04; 44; 41.6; 41.8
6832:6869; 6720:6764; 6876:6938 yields 0.02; 42.1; 42.1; 43.2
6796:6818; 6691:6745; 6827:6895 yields 0.01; 40.5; 41.3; 42.5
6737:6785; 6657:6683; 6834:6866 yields 0.02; 43.4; 42.1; 42.1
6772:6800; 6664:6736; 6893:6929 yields 0.01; 41.9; 42.2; 43.3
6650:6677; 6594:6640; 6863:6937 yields 0.04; 44.9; 43.1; 43.1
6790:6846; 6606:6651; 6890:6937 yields 0.04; 44.4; 42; 43.4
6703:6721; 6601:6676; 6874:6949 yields 0.15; 44.1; 38.2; 42.9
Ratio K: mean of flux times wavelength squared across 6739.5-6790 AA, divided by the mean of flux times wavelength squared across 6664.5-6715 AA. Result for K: 1.03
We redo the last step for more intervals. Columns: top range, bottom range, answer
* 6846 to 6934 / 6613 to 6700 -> 1.05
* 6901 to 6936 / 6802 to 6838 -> 1.06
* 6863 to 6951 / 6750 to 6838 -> 1.05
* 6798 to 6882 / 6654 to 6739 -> 1.04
